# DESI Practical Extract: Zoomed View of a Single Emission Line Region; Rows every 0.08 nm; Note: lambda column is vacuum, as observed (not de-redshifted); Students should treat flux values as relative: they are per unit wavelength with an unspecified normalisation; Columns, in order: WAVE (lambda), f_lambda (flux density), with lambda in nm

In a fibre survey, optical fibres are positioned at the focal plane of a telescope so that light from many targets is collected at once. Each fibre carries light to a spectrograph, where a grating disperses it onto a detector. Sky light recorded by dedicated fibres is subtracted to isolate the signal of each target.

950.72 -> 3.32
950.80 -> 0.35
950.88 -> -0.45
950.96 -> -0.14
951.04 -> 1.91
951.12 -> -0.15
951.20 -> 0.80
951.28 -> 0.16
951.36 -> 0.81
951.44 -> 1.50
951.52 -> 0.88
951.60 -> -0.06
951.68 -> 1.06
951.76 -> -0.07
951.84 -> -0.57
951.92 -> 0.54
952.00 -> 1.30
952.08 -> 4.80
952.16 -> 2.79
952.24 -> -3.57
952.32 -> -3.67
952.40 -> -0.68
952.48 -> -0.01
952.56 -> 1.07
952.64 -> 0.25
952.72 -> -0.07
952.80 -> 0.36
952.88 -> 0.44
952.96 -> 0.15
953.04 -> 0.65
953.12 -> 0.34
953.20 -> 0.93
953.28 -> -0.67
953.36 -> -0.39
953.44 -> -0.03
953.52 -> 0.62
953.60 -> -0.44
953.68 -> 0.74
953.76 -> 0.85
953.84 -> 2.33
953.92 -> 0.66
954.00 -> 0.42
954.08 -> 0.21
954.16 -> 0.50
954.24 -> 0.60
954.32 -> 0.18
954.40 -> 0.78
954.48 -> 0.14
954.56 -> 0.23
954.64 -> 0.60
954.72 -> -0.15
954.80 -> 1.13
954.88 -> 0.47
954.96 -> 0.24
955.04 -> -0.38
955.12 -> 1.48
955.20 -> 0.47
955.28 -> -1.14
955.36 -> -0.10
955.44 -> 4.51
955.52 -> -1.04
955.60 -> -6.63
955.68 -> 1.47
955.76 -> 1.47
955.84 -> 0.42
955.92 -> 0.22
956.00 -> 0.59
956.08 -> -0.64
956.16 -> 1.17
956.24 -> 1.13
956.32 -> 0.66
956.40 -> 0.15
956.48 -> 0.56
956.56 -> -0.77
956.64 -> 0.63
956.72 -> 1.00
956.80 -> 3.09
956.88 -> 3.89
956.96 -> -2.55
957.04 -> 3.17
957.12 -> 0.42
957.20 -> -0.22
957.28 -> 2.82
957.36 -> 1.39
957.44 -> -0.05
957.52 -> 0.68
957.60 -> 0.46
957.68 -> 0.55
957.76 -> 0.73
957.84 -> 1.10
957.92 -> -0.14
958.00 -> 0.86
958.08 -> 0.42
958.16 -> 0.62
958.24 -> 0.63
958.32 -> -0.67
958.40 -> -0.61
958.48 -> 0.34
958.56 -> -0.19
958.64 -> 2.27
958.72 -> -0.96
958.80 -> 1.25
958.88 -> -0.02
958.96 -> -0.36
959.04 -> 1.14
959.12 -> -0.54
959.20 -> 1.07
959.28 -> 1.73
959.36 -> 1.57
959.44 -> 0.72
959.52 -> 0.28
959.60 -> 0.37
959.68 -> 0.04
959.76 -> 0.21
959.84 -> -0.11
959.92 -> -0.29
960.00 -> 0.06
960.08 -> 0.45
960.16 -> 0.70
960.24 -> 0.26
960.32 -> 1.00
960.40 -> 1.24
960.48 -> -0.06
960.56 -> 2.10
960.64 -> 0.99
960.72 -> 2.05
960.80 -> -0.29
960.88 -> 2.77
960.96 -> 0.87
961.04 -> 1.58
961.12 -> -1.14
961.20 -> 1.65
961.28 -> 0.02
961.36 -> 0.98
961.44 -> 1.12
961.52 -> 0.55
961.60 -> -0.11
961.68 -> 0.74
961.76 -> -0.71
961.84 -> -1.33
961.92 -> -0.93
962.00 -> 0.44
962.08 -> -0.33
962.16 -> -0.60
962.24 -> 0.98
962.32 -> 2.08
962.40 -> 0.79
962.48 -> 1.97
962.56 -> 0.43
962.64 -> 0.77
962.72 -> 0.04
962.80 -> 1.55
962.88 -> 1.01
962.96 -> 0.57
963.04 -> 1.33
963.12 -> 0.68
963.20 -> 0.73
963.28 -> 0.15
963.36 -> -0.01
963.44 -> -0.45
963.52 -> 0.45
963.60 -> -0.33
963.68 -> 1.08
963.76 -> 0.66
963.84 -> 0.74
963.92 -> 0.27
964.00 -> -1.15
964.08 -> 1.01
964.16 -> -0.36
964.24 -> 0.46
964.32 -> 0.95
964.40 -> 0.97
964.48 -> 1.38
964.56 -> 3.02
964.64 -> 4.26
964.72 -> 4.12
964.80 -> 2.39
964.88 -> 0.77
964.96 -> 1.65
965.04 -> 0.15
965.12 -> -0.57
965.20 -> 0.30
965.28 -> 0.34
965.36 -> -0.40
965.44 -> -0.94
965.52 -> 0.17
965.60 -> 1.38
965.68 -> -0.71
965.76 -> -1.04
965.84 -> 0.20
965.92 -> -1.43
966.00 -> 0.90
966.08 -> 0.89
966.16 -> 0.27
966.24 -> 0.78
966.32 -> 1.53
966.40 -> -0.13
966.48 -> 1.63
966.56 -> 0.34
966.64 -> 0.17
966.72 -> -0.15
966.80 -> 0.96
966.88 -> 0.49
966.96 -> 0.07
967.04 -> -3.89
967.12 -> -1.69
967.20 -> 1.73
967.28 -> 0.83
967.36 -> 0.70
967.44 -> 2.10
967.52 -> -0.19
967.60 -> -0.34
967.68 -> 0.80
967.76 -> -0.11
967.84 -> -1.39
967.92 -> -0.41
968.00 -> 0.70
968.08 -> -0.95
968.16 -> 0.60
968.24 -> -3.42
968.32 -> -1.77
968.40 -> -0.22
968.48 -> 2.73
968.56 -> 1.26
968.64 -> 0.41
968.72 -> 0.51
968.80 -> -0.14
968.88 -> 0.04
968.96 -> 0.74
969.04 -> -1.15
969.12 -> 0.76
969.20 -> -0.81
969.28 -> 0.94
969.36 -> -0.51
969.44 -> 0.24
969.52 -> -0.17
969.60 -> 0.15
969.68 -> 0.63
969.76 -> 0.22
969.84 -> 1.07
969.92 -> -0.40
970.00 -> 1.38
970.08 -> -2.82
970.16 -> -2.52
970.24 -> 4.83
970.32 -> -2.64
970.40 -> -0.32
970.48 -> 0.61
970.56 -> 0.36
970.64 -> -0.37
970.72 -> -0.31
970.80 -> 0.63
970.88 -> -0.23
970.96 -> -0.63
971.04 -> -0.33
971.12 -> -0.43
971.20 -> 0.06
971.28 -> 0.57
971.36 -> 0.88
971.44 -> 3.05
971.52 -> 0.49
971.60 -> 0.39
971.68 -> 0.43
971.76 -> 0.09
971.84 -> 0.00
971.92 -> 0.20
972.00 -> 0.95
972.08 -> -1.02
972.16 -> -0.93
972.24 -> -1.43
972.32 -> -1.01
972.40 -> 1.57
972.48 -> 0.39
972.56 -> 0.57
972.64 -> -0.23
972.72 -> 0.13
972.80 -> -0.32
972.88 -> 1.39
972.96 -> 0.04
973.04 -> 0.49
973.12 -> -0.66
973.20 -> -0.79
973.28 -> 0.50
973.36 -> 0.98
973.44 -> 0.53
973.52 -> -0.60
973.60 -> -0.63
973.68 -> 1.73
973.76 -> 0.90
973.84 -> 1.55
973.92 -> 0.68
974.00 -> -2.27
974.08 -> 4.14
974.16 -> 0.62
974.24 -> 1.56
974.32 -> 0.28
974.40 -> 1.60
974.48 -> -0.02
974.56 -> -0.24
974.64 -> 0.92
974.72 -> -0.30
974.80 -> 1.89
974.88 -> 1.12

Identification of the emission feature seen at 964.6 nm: H-beta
